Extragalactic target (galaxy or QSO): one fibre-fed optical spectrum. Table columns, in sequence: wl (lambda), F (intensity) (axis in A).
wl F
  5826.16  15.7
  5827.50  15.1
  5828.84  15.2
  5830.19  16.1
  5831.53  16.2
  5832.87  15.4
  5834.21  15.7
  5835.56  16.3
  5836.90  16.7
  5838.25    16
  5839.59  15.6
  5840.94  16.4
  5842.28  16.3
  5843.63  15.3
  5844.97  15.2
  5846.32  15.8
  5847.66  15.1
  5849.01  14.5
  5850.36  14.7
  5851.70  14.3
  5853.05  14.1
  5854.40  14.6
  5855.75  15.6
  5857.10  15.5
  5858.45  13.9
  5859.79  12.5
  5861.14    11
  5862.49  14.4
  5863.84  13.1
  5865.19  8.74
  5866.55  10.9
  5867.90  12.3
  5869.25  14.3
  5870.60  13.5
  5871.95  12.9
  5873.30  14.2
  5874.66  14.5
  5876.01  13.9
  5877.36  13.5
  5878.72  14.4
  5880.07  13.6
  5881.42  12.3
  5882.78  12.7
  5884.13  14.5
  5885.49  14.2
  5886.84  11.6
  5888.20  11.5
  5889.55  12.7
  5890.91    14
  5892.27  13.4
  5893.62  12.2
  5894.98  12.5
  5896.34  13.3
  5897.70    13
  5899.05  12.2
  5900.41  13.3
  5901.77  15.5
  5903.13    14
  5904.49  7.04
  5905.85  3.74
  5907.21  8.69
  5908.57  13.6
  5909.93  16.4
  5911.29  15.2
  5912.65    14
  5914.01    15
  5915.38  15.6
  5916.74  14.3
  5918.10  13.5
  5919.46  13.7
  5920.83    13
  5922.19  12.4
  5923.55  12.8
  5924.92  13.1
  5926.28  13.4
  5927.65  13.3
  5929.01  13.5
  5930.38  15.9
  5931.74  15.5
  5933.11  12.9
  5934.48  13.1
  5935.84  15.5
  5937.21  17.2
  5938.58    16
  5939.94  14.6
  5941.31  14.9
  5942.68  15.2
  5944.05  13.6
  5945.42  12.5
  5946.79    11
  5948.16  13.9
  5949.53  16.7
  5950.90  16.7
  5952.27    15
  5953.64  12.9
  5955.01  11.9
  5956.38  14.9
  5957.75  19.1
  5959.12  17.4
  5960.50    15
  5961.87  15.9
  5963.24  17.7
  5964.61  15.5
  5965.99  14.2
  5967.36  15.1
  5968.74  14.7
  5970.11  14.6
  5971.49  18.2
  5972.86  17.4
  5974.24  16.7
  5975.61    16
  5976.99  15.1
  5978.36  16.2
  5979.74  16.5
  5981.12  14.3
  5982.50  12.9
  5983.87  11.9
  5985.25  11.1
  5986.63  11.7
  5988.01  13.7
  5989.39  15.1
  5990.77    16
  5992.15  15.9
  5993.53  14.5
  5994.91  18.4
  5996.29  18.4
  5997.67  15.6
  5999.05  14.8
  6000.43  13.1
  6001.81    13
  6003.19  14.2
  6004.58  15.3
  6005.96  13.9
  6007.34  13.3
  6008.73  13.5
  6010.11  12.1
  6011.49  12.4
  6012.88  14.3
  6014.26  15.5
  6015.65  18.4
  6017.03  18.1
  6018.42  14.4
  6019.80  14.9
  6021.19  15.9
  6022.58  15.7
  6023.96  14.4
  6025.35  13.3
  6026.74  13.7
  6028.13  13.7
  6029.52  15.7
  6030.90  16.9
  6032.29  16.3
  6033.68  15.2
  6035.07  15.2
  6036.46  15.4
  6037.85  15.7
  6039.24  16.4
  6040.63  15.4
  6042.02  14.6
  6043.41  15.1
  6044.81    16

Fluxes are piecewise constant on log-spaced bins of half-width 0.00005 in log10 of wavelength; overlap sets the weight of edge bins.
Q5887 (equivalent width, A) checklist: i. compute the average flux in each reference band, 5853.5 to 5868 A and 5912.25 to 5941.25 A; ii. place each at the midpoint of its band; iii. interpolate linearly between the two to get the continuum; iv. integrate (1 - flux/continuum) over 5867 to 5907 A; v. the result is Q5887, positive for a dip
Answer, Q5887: 2.2 A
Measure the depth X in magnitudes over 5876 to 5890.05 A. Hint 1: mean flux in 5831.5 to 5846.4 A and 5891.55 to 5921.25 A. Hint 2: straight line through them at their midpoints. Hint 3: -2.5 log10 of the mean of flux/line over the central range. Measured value 0.06 mag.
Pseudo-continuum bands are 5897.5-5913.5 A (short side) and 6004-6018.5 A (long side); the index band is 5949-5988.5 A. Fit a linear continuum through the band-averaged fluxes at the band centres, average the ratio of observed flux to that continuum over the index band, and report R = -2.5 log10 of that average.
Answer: -0.11 mag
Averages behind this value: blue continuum 12.2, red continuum 14.7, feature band 15.1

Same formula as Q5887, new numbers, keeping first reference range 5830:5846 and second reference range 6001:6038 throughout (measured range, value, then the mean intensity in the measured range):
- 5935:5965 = 0.22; 15.1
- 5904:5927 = 4.05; 12.7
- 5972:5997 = -0.16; 15.1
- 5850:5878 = 4.14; 13.4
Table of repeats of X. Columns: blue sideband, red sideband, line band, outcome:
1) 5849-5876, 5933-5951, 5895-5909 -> 0.218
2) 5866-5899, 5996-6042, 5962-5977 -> -0.120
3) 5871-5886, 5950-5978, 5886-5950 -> 0.096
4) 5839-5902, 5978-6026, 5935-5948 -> -0.020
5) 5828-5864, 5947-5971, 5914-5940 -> 0.077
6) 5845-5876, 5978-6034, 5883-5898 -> 0.075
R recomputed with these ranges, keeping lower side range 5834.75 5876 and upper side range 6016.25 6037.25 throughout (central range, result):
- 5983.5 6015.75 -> 0.055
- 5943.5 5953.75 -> 0.053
